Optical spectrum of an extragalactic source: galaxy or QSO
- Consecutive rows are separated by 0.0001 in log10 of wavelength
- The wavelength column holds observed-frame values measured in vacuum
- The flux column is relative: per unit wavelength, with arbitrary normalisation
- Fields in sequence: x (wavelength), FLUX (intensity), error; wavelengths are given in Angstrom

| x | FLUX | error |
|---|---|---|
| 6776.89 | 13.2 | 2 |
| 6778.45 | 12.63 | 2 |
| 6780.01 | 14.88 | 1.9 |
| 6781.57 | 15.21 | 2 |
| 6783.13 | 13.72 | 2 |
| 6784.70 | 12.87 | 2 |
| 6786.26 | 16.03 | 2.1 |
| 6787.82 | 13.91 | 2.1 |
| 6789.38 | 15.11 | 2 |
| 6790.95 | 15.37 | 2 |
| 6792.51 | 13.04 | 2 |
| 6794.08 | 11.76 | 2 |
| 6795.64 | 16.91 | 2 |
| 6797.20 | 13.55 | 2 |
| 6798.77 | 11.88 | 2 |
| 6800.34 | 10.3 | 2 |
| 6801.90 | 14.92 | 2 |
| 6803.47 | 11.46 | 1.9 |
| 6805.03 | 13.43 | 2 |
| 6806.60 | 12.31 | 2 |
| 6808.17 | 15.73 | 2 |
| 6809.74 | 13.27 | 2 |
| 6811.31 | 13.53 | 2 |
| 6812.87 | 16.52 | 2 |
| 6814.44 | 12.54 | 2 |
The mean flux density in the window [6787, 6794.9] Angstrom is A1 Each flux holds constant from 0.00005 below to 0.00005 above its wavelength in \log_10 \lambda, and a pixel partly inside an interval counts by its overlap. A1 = 13.9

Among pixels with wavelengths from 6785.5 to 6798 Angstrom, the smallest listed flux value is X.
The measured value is 11.76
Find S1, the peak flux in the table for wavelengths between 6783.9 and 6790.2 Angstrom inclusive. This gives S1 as 16.03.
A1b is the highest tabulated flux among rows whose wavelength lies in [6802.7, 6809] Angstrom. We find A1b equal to 15.73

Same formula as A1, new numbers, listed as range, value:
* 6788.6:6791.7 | 15.2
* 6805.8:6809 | 14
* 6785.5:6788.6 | 15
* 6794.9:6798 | 15.2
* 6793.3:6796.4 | 14.3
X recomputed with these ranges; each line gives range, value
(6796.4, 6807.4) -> 10.3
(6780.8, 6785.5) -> 12.87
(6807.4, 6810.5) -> 13.27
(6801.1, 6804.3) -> 11.46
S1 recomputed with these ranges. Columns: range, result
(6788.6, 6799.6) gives 16.91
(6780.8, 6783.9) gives 15.21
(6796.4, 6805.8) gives 14.92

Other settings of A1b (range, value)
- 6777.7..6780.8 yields 14.88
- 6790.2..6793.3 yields 15.37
